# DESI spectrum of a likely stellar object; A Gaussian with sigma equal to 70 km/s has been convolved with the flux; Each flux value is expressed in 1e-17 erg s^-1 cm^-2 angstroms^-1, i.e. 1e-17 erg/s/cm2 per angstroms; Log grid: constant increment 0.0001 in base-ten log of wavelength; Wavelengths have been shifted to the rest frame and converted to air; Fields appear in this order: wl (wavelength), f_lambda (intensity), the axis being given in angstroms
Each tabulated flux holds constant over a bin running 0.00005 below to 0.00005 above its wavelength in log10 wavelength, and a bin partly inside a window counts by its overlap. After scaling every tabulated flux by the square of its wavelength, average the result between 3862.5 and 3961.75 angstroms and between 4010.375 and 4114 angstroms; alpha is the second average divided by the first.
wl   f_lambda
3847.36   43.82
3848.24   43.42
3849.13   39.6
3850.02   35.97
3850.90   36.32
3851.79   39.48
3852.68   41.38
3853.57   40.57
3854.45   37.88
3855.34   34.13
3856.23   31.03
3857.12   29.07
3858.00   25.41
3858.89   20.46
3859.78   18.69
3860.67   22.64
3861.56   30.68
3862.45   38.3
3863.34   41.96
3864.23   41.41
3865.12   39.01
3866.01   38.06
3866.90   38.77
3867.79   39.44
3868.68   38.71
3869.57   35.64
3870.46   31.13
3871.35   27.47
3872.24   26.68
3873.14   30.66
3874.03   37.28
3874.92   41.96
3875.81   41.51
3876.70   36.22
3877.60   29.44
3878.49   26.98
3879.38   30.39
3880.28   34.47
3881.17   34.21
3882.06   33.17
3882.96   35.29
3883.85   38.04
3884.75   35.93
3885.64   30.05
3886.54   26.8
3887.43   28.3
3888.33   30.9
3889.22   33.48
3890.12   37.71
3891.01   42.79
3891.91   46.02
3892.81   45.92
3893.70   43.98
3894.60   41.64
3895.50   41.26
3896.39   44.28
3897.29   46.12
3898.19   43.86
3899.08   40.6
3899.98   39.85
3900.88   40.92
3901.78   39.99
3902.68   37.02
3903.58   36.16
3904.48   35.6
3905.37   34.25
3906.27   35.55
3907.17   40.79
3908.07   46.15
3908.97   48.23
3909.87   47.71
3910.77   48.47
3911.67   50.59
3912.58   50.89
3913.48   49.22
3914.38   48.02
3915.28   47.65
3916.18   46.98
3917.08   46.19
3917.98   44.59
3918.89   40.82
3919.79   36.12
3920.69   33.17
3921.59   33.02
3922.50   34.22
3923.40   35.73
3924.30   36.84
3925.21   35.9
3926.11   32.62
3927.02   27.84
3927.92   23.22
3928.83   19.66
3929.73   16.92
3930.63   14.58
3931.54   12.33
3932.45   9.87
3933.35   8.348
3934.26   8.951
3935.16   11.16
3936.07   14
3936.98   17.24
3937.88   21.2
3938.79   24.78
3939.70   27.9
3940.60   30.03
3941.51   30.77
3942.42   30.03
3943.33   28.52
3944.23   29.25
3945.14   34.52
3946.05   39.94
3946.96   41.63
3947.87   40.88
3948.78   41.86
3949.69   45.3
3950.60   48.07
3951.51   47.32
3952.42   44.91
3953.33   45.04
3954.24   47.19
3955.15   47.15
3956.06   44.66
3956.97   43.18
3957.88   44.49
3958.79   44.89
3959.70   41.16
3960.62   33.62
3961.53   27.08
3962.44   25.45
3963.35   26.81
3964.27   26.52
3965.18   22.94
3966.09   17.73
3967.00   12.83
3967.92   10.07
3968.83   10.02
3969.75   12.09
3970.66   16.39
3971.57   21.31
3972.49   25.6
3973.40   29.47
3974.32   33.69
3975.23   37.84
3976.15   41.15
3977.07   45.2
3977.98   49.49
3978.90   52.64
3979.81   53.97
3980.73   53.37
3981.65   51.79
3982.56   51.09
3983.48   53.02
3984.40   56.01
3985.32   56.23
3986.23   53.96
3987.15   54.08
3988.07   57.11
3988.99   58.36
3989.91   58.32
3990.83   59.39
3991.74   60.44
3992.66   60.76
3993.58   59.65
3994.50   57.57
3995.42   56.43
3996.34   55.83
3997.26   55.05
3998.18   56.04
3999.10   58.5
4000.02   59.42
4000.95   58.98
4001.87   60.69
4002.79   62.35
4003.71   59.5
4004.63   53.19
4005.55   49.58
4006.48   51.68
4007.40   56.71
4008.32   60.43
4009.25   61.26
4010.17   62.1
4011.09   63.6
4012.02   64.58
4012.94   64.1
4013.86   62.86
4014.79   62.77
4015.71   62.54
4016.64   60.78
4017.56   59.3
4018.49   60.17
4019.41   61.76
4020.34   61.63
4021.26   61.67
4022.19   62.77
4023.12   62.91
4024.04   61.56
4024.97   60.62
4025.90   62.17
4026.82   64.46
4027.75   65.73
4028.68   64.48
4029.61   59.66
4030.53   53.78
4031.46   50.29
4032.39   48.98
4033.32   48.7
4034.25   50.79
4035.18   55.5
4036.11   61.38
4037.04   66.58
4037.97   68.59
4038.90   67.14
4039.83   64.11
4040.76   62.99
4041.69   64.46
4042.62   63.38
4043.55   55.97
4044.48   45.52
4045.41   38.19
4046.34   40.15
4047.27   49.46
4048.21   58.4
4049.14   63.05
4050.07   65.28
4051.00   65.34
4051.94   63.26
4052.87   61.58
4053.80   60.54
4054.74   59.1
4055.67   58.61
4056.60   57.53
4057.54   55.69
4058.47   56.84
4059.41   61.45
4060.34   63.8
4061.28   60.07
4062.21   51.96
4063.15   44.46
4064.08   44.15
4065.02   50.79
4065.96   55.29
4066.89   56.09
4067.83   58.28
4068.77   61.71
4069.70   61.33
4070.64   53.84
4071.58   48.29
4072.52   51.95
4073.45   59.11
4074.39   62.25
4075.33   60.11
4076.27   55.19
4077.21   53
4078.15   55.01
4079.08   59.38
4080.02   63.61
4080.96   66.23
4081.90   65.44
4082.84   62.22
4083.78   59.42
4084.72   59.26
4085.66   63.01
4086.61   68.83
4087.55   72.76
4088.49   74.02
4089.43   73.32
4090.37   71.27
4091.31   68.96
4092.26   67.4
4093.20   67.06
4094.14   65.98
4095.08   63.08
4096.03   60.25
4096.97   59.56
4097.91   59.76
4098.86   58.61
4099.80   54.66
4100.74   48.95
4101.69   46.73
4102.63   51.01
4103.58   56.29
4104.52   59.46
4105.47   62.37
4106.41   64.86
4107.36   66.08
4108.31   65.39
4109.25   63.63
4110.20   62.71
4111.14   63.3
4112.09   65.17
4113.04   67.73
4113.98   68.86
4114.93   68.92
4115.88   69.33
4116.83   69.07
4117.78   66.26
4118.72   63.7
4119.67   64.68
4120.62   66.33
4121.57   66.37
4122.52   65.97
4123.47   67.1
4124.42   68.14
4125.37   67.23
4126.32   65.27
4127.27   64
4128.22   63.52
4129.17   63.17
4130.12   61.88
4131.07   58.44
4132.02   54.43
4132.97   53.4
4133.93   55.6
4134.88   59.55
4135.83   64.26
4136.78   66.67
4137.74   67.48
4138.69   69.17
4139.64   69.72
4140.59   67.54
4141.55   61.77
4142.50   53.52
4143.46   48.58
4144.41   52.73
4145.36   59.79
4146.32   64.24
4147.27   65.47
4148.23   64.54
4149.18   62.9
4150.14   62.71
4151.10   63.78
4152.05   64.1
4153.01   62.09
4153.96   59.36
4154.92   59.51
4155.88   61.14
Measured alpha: 1.80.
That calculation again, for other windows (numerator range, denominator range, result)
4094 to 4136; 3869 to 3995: 1.84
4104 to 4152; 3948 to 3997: 1.63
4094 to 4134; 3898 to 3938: 2.03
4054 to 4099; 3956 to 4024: 1.28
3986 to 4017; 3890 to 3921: 1.44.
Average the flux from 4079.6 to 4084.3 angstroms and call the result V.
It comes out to 63.3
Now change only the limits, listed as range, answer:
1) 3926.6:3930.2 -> 21.9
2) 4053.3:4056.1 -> 59.5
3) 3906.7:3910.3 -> 45.6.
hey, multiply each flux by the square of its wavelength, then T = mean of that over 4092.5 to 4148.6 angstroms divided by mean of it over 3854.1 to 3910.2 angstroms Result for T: 1.94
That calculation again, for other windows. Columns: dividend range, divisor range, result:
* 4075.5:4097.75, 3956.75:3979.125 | 2.29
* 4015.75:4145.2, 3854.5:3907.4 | 1.88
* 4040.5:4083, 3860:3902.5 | 1.71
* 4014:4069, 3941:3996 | 1.48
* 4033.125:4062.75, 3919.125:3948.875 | 2.31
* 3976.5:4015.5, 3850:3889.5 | 1.81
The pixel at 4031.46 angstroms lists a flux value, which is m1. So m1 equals 50.29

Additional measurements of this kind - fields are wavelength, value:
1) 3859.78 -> 18.69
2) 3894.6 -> 41.64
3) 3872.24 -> 26.68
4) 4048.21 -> 58.4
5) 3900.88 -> 40.92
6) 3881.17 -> 34.21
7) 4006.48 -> 51.68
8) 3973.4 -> 29.47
